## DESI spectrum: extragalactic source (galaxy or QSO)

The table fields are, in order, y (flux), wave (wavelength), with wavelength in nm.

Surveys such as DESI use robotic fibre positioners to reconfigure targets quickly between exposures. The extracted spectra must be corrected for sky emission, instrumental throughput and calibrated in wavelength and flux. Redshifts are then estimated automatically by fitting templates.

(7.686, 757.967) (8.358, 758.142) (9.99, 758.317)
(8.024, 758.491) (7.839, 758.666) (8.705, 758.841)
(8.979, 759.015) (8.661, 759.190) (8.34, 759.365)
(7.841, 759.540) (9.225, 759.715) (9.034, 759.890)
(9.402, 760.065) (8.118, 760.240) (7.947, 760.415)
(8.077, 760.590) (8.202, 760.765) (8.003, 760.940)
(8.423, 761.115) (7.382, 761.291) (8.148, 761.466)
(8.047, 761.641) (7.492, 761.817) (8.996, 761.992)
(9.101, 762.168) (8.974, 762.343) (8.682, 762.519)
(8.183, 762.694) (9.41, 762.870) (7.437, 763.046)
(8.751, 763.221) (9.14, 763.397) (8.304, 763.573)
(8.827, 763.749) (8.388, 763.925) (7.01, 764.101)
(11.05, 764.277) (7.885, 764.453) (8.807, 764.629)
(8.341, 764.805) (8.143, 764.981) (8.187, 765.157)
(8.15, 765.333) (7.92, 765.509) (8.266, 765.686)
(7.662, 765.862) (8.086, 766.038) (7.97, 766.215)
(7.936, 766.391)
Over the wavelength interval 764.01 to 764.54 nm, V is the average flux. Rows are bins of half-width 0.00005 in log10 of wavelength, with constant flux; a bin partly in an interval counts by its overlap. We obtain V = 8.65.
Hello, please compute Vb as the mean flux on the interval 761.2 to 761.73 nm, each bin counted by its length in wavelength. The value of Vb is 7.85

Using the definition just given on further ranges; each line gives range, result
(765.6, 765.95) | 7.97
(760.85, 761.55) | 7.99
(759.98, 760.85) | 8.35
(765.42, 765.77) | 8.08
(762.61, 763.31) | 8.45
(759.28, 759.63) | 8.09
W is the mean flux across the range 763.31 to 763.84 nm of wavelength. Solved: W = 8.75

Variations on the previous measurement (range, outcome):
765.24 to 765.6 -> 8.03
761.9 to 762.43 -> 9.02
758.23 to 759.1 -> 8.71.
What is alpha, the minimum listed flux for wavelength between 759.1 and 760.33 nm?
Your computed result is 7.841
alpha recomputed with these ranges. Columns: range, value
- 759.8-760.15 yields 9.034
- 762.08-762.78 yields 8.183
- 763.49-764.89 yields 7.01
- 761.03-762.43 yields 7.382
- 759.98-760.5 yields 7.947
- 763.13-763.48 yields 8.751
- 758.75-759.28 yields 8.661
